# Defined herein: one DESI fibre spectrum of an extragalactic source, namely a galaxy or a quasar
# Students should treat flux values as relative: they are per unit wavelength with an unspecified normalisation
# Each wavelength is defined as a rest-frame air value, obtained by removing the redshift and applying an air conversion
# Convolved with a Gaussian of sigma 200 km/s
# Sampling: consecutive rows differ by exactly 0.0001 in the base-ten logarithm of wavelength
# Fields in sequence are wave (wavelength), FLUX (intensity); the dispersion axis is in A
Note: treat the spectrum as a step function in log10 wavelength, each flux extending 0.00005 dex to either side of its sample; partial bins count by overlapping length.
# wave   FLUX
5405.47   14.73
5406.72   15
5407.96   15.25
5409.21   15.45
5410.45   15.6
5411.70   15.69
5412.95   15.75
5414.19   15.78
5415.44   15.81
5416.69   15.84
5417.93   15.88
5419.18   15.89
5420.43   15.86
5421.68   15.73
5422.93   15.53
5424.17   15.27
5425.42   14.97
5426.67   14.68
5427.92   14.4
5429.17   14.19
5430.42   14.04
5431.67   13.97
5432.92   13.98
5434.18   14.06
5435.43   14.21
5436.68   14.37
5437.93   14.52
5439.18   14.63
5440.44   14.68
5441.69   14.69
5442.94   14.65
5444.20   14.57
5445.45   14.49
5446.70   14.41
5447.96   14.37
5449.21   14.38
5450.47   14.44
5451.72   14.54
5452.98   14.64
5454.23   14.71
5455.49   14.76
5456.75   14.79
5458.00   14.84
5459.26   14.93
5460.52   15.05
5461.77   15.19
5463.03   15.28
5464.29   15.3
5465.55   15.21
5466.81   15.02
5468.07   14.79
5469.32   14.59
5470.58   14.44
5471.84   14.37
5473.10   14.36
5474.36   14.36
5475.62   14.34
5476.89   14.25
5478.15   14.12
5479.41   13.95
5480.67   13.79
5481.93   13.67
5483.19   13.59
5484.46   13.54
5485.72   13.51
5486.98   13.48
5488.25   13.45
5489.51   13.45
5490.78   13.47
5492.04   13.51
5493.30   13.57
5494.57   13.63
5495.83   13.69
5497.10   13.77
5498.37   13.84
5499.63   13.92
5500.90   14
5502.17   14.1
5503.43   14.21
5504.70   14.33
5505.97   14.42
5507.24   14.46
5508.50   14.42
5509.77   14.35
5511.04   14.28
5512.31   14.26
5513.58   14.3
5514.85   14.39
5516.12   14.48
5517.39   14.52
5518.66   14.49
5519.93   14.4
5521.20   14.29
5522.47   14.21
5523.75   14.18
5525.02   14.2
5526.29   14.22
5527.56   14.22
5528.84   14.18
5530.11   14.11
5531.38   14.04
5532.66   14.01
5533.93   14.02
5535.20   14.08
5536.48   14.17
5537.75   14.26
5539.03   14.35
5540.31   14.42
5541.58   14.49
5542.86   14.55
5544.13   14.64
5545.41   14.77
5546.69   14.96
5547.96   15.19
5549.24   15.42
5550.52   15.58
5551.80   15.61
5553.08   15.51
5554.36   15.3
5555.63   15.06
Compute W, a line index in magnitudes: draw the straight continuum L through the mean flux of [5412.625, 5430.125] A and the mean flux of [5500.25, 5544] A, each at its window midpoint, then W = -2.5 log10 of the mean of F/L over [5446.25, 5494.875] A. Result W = 0.04 mag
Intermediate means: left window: 15.4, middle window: 14.3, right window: 14.3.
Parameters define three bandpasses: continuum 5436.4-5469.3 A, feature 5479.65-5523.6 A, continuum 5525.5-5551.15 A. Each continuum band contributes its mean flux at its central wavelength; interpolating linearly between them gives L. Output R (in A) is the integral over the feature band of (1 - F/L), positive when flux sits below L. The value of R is 1.8 A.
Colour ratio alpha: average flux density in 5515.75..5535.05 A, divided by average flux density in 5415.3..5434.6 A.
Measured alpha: 0.95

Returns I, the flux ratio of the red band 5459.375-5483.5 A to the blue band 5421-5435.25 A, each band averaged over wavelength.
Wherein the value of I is 0.99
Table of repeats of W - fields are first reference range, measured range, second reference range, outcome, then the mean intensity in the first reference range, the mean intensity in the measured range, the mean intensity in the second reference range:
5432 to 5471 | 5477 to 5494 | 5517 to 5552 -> 0.07 mag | 14.7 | 13.6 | 14.5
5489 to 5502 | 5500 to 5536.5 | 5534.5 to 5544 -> -0.02 mag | 13.7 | 14.3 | 14.4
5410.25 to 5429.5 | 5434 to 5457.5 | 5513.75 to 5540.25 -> 0.05 mag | 15.4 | 14.5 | 14.2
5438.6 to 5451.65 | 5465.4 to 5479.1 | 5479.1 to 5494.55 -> -0.04 mag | 14.5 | 14.5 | 13.6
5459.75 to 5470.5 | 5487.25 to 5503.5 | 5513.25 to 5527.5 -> 0.07 mag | 15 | 13.7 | 14.3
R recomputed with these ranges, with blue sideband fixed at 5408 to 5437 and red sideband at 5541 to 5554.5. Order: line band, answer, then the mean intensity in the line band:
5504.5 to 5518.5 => 0.6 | 14.4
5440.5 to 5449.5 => 0.3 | 14.5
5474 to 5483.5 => 0.7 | 14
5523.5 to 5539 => 1.0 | 14.2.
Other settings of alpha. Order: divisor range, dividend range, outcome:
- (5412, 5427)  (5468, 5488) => 0.90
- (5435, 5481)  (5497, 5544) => 0.98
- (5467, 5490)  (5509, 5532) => 1.02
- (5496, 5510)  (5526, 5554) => 1.03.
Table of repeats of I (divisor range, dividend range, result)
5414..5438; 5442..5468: 0.99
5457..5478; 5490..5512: 0.95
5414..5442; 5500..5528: 0.96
